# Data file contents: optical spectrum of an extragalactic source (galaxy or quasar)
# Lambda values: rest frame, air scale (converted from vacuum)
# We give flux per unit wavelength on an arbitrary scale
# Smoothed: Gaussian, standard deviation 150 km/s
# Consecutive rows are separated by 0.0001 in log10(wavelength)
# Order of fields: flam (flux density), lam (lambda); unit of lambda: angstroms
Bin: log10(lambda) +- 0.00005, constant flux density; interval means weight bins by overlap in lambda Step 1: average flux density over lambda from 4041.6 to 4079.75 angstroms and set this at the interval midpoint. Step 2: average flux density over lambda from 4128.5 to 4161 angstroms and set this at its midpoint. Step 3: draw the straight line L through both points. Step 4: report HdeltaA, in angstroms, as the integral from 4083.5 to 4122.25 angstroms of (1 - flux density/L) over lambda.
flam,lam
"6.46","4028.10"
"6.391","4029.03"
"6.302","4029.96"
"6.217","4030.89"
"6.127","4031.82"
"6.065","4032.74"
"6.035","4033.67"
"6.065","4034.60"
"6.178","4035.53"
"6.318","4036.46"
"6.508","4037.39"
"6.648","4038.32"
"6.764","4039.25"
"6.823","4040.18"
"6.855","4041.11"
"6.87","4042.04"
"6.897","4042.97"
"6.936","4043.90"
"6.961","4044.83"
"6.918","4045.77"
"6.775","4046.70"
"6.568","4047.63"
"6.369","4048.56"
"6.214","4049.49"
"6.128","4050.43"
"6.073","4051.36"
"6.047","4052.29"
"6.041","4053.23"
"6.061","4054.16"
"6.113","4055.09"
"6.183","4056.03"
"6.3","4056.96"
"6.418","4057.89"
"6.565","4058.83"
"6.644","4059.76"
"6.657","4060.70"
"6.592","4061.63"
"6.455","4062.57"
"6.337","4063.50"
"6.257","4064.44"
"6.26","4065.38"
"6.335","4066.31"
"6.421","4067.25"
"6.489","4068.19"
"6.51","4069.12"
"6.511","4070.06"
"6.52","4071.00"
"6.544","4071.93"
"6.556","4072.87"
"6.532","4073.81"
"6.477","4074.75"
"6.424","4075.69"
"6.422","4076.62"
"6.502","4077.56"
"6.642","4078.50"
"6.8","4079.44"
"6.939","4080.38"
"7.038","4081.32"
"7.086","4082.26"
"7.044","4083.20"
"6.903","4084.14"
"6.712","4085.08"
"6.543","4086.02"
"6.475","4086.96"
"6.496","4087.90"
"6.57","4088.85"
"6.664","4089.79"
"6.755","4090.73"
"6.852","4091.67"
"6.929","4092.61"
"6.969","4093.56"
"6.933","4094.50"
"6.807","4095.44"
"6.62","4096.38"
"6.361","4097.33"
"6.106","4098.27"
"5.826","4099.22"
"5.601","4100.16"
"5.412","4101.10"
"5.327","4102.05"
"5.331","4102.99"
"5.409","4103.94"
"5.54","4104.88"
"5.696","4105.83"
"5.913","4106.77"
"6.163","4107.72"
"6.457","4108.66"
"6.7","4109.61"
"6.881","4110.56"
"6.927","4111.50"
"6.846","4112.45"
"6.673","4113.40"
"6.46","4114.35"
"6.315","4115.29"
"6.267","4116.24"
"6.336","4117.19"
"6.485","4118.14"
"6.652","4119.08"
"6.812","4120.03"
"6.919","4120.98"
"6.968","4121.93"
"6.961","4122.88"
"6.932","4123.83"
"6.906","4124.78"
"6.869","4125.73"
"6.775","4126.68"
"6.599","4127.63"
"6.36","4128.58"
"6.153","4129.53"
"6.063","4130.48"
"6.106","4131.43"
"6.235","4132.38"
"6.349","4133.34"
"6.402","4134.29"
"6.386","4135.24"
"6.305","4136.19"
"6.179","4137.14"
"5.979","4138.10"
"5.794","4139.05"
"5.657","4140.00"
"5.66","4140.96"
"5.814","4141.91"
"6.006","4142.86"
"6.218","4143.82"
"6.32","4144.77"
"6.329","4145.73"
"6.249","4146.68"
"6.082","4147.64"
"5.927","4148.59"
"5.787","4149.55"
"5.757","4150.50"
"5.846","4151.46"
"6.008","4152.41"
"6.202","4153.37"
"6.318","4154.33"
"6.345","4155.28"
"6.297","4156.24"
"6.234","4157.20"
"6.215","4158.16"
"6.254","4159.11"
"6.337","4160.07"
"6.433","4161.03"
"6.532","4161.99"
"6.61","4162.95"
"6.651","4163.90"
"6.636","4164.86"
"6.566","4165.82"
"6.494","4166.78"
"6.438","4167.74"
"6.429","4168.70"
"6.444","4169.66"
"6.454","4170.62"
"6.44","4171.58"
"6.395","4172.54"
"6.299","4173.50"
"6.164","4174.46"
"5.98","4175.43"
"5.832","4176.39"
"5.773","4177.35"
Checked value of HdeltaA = -0.7 angstroms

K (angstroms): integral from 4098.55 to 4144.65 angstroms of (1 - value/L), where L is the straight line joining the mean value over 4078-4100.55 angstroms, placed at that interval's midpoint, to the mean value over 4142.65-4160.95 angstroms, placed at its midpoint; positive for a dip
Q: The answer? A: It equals 0.9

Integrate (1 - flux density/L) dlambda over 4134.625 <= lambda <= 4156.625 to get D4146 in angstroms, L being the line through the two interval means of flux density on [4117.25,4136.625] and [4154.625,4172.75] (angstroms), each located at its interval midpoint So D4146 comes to 1.46 angstroms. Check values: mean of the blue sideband 6.56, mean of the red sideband 6.43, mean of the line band 6.07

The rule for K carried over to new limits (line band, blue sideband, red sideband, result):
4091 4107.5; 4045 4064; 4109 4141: 0.9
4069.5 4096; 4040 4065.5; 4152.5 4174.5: -1.0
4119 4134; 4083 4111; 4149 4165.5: -0.7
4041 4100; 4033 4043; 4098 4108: -4.6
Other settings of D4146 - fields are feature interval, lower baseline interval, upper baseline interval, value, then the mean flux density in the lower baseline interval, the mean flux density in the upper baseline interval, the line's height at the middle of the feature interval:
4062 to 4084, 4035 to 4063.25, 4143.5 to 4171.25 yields -0.43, 6.49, 6.29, 6.45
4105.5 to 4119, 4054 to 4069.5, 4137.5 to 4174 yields -0.32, 6.4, 6.22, 6.3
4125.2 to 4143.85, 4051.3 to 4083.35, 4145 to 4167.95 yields 0.37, 6.48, 6.27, 6.32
